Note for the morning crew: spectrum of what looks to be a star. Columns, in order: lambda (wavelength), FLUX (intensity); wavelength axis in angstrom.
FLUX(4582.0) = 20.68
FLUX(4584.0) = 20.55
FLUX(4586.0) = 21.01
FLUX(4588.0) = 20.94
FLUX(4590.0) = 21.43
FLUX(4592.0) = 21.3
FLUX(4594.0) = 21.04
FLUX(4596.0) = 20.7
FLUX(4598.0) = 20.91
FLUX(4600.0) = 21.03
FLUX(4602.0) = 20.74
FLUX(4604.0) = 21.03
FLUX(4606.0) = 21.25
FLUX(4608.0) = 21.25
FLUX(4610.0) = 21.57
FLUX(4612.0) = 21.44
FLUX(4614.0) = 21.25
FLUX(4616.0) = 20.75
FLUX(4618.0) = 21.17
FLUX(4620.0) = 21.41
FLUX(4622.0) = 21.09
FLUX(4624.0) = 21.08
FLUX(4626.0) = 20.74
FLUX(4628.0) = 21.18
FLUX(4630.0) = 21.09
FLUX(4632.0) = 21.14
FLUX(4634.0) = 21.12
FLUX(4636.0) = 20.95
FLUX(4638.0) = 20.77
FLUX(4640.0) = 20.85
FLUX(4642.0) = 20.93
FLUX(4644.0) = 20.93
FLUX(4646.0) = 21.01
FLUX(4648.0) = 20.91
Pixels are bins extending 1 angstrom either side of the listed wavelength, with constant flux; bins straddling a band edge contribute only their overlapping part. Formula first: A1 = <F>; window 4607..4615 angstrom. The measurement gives 21.4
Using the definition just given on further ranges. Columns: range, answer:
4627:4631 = 21.1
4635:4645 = 20.9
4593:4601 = 20.9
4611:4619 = 21.2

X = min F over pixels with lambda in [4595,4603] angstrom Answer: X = 20.7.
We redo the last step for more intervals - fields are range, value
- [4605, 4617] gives 20.75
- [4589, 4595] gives 21.04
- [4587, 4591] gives 20.94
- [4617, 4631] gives 20.74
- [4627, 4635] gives 21.09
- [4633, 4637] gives 20.95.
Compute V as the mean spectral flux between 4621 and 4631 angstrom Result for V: 21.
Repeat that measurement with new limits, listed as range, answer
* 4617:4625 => 21.2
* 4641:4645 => 20.9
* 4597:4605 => 20.9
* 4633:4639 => 20.9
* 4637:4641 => 20.8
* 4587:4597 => 21.1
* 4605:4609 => 21.2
